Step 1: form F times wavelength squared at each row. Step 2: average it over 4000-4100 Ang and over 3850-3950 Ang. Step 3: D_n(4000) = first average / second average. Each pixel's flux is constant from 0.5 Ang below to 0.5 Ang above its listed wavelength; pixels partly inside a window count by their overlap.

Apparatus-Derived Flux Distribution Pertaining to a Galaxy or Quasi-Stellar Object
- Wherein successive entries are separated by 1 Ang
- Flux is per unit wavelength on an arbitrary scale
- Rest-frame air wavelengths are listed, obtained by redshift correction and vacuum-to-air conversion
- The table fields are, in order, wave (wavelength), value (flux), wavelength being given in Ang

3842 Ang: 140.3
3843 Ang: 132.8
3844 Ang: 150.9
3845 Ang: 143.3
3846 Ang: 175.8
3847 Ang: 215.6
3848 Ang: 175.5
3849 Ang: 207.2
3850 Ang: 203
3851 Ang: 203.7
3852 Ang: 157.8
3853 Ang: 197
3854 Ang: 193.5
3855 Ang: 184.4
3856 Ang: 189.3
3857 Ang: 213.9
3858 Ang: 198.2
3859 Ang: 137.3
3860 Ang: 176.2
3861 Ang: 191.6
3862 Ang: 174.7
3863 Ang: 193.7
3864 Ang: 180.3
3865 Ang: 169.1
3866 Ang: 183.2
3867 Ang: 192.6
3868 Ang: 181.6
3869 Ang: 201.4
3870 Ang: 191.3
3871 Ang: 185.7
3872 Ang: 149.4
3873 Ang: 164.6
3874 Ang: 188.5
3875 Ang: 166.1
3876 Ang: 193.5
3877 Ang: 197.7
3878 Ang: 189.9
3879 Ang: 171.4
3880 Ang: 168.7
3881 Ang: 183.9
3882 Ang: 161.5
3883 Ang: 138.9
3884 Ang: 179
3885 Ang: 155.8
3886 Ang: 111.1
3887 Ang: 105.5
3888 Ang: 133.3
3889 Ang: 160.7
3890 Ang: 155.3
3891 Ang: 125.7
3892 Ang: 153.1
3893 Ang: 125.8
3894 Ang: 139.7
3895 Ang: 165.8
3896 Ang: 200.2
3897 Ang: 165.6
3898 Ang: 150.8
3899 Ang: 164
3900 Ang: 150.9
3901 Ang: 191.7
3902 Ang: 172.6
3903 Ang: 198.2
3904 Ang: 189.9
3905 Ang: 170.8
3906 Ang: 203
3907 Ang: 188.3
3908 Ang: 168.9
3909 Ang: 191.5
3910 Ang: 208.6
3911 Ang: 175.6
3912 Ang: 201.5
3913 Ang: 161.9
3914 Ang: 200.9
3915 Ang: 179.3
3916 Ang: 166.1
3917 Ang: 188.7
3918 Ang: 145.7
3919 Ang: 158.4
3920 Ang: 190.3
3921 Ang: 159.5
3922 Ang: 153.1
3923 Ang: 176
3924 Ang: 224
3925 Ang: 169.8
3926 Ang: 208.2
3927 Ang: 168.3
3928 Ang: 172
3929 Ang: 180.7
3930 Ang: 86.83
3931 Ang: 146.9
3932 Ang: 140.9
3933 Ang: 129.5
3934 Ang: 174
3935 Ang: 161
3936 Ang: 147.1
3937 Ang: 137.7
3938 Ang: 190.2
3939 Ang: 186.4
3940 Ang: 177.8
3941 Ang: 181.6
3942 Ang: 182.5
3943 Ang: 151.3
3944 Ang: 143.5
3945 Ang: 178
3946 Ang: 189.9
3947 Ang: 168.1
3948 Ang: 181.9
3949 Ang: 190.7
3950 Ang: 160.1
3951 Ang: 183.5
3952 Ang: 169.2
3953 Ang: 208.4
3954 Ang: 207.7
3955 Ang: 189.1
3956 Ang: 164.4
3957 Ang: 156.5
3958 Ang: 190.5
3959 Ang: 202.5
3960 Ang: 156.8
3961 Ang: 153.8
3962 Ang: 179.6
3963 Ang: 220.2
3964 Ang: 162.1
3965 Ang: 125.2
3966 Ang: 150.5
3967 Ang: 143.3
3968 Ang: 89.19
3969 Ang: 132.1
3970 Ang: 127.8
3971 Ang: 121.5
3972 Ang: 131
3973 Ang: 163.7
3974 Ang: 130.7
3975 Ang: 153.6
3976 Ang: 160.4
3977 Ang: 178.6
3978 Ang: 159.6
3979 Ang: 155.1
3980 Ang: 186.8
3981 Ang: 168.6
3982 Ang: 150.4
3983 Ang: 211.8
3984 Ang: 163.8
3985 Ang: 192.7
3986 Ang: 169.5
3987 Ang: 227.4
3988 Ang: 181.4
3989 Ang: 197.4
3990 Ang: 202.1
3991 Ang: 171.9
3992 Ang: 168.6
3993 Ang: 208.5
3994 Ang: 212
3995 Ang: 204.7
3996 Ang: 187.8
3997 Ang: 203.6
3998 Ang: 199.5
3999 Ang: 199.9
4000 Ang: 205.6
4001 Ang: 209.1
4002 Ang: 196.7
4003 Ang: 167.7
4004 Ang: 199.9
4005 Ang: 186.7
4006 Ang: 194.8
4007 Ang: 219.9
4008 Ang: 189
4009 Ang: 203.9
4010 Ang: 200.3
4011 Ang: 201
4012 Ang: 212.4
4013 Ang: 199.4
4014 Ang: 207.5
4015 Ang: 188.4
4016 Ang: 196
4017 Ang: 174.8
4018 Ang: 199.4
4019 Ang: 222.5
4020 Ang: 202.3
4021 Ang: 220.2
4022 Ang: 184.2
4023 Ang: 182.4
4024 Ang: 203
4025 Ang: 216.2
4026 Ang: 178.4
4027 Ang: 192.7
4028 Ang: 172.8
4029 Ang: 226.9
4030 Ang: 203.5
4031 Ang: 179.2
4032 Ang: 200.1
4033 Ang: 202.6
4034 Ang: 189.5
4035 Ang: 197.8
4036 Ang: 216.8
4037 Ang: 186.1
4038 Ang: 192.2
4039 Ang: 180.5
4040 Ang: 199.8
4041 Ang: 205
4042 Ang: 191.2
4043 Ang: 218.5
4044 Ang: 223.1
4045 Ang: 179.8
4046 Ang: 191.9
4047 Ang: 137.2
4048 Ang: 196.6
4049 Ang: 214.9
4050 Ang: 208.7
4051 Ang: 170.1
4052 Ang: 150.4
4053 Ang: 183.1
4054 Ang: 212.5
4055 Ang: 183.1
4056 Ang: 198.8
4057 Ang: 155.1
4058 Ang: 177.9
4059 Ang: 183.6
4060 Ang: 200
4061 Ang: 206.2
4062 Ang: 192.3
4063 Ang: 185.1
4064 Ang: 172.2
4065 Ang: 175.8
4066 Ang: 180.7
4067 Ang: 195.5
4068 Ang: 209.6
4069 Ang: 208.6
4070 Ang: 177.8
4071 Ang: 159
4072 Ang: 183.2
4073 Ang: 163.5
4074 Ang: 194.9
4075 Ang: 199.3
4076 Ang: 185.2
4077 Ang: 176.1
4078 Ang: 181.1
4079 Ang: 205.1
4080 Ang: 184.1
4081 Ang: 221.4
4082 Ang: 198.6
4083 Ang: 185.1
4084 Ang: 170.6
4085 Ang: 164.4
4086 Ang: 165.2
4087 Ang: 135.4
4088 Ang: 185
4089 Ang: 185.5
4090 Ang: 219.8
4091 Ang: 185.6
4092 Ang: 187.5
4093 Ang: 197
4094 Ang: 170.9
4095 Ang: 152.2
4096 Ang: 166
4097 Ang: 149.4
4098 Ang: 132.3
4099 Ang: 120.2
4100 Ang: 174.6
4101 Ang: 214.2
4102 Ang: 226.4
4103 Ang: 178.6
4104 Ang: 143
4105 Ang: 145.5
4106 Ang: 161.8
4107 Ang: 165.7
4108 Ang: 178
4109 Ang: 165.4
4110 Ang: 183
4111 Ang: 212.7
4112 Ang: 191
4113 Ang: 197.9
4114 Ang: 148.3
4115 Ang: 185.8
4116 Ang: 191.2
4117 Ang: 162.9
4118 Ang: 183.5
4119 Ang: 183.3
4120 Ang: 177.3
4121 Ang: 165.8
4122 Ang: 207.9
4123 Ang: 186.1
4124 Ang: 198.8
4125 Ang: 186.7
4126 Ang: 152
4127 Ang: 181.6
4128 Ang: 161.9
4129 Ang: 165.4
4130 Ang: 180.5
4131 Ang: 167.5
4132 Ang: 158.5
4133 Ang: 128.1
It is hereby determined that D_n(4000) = 1.18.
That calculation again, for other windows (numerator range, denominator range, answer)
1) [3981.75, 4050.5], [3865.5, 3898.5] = 1.27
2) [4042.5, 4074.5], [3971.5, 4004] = 1.06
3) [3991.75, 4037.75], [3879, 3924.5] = 1.25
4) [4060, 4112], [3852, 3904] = 1.17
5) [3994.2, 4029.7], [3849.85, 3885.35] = 1.18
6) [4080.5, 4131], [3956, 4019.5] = 1.04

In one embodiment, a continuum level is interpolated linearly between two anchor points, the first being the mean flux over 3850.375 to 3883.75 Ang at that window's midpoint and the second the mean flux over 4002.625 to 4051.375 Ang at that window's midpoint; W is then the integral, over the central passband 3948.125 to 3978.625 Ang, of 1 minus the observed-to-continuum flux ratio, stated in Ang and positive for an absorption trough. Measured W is 4.49 Ang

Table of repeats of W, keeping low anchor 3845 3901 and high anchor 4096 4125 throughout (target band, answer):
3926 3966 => 0.97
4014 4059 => -4.74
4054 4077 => -1.41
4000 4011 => -1.44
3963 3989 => 2.18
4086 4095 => -0.25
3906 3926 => -0.87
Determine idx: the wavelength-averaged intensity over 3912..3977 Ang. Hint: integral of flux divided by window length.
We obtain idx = 166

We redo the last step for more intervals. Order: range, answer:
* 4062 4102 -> 181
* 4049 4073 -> 186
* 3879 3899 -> 152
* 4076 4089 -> 181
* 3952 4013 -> 179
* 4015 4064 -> 193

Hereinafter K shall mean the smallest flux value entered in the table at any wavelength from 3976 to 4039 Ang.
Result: 150.4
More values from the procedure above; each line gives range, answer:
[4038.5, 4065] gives 137.2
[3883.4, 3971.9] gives 86.83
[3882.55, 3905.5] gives 105.5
